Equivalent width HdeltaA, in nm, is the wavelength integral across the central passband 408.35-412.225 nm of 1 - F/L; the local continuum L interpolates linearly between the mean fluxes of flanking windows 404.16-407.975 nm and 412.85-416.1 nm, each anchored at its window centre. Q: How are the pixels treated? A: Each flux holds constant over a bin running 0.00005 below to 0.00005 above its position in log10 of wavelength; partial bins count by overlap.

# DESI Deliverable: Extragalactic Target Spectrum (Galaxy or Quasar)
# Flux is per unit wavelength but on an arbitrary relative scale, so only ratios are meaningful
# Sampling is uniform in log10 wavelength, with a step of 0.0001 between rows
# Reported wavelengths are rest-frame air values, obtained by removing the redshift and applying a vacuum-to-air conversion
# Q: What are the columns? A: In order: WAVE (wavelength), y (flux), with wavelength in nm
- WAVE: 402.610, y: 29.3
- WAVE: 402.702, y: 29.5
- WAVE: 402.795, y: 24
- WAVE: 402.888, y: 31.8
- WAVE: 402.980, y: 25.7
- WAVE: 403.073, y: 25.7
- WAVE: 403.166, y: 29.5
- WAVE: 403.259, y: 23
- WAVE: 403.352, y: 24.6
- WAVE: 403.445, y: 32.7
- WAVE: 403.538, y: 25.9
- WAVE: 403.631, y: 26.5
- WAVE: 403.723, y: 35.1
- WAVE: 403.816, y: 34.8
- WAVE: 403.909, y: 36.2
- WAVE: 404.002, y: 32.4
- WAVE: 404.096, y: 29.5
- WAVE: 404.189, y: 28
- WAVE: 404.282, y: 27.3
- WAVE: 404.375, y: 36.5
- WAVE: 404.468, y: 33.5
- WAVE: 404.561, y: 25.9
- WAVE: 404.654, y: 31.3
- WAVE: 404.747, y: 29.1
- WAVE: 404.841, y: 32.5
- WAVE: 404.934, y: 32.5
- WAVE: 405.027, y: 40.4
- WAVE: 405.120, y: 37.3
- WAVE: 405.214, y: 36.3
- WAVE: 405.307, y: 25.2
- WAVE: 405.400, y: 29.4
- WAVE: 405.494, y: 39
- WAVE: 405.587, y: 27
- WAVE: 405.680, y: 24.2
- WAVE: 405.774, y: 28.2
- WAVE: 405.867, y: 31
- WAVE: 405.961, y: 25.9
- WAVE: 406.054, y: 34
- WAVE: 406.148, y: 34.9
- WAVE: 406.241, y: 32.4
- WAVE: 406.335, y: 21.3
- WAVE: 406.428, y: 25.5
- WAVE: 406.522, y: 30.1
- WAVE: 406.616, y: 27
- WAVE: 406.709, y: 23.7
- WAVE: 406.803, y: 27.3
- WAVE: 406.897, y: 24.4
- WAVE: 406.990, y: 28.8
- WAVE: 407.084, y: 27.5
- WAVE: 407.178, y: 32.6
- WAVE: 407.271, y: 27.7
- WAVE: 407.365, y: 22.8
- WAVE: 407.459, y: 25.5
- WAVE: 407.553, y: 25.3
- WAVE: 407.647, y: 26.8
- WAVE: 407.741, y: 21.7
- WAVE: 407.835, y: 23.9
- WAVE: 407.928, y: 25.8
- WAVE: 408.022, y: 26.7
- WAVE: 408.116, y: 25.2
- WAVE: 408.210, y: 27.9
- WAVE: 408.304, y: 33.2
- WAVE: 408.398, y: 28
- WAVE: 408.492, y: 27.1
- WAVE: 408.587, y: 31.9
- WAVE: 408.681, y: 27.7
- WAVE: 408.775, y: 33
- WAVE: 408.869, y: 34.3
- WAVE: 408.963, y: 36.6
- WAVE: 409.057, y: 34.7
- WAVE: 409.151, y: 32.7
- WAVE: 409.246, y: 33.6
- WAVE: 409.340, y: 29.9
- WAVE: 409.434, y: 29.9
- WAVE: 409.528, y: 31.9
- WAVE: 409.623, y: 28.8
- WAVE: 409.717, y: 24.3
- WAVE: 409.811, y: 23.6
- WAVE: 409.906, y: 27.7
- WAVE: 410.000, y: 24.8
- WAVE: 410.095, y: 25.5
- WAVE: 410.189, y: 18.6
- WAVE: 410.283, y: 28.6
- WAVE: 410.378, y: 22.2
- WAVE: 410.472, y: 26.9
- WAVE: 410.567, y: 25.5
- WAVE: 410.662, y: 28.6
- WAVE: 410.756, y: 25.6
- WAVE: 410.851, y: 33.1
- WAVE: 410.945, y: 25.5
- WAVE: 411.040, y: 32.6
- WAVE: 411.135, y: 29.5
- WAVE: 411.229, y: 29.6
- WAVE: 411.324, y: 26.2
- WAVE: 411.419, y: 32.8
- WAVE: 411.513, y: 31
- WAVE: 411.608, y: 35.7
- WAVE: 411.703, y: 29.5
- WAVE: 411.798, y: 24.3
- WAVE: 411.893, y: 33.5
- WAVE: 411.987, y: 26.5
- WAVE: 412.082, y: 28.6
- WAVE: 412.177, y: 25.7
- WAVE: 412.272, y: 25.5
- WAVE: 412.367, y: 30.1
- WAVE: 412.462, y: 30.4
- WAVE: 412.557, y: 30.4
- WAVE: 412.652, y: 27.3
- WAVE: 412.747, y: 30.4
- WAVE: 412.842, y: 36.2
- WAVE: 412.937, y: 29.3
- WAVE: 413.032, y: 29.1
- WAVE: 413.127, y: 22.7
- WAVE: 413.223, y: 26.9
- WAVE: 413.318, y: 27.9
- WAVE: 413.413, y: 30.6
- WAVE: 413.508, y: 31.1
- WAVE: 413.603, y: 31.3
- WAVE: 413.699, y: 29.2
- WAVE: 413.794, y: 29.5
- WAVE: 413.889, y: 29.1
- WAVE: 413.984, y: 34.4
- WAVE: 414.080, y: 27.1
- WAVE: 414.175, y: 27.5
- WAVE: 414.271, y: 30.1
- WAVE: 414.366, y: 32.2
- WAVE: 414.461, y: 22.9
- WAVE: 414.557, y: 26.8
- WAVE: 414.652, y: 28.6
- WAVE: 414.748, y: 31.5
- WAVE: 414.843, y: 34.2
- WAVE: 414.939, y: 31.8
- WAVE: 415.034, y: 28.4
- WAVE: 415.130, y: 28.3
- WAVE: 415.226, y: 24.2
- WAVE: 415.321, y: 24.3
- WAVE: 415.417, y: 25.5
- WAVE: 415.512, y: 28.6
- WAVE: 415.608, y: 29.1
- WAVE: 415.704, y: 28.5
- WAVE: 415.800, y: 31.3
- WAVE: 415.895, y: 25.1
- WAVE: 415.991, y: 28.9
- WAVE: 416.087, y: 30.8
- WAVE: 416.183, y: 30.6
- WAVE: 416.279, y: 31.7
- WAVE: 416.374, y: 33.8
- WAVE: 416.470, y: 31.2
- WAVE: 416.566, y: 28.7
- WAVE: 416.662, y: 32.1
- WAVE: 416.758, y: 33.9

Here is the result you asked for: 0.00 nm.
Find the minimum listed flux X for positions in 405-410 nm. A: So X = 21.3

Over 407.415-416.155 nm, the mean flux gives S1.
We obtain 28.6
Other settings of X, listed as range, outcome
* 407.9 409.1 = 25.2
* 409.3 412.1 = 18.6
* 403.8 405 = 25.9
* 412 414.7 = 22.7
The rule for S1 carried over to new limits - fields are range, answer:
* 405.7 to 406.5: 29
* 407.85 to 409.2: 30.2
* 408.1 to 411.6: 29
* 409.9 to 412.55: 28.1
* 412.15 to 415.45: 28.9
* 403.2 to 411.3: 29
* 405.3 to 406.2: 30.1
